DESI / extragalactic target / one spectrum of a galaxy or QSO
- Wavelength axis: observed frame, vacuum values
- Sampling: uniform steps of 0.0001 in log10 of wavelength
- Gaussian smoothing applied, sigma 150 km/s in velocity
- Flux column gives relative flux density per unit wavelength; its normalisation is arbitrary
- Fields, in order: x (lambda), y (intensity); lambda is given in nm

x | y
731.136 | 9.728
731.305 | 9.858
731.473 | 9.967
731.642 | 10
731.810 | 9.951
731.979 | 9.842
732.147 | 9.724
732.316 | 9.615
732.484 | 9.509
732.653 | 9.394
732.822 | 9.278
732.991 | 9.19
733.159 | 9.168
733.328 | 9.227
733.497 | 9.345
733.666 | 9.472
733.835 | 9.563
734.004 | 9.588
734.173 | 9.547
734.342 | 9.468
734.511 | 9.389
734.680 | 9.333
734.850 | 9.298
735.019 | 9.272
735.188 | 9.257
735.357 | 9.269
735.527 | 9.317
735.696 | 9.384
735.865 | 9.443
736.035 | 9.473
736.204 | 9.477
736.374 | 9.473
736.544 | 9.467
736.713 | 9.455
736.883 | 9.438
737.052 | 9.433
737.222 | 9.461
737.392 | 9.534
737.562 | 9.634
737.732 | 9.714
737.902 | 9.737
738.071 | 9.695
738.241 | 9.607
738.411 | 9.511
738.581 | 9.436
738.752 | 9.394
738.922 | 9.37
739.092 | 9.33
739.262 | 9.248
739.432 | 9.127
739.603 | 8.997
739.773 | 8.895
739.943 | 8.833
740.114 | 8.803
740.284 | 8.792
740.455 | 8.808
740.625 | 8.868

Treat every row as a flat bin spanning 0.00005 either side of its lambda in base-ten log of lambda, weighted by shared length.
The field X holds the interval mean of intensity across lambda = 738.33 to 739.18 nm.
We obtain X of 9.4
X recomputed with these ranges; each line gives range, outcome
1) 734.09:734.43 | 9.51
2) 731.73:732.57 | 9.73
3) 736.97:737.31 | 9.43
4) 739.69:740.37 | 8.83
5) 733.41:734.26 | 9.5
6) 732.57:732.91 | 9.32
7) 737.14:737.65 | 9.53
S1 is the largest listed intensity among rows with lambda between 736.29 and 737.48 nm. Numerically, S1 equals 9.534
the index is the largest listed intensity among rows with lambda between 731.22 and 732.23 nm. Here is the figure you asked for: 10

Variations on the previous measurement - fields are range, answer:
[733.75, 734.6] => 9.588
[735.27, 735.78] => 9.384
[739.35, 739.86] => 9.127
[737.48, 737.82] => 9.714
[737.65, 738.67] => 9.737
